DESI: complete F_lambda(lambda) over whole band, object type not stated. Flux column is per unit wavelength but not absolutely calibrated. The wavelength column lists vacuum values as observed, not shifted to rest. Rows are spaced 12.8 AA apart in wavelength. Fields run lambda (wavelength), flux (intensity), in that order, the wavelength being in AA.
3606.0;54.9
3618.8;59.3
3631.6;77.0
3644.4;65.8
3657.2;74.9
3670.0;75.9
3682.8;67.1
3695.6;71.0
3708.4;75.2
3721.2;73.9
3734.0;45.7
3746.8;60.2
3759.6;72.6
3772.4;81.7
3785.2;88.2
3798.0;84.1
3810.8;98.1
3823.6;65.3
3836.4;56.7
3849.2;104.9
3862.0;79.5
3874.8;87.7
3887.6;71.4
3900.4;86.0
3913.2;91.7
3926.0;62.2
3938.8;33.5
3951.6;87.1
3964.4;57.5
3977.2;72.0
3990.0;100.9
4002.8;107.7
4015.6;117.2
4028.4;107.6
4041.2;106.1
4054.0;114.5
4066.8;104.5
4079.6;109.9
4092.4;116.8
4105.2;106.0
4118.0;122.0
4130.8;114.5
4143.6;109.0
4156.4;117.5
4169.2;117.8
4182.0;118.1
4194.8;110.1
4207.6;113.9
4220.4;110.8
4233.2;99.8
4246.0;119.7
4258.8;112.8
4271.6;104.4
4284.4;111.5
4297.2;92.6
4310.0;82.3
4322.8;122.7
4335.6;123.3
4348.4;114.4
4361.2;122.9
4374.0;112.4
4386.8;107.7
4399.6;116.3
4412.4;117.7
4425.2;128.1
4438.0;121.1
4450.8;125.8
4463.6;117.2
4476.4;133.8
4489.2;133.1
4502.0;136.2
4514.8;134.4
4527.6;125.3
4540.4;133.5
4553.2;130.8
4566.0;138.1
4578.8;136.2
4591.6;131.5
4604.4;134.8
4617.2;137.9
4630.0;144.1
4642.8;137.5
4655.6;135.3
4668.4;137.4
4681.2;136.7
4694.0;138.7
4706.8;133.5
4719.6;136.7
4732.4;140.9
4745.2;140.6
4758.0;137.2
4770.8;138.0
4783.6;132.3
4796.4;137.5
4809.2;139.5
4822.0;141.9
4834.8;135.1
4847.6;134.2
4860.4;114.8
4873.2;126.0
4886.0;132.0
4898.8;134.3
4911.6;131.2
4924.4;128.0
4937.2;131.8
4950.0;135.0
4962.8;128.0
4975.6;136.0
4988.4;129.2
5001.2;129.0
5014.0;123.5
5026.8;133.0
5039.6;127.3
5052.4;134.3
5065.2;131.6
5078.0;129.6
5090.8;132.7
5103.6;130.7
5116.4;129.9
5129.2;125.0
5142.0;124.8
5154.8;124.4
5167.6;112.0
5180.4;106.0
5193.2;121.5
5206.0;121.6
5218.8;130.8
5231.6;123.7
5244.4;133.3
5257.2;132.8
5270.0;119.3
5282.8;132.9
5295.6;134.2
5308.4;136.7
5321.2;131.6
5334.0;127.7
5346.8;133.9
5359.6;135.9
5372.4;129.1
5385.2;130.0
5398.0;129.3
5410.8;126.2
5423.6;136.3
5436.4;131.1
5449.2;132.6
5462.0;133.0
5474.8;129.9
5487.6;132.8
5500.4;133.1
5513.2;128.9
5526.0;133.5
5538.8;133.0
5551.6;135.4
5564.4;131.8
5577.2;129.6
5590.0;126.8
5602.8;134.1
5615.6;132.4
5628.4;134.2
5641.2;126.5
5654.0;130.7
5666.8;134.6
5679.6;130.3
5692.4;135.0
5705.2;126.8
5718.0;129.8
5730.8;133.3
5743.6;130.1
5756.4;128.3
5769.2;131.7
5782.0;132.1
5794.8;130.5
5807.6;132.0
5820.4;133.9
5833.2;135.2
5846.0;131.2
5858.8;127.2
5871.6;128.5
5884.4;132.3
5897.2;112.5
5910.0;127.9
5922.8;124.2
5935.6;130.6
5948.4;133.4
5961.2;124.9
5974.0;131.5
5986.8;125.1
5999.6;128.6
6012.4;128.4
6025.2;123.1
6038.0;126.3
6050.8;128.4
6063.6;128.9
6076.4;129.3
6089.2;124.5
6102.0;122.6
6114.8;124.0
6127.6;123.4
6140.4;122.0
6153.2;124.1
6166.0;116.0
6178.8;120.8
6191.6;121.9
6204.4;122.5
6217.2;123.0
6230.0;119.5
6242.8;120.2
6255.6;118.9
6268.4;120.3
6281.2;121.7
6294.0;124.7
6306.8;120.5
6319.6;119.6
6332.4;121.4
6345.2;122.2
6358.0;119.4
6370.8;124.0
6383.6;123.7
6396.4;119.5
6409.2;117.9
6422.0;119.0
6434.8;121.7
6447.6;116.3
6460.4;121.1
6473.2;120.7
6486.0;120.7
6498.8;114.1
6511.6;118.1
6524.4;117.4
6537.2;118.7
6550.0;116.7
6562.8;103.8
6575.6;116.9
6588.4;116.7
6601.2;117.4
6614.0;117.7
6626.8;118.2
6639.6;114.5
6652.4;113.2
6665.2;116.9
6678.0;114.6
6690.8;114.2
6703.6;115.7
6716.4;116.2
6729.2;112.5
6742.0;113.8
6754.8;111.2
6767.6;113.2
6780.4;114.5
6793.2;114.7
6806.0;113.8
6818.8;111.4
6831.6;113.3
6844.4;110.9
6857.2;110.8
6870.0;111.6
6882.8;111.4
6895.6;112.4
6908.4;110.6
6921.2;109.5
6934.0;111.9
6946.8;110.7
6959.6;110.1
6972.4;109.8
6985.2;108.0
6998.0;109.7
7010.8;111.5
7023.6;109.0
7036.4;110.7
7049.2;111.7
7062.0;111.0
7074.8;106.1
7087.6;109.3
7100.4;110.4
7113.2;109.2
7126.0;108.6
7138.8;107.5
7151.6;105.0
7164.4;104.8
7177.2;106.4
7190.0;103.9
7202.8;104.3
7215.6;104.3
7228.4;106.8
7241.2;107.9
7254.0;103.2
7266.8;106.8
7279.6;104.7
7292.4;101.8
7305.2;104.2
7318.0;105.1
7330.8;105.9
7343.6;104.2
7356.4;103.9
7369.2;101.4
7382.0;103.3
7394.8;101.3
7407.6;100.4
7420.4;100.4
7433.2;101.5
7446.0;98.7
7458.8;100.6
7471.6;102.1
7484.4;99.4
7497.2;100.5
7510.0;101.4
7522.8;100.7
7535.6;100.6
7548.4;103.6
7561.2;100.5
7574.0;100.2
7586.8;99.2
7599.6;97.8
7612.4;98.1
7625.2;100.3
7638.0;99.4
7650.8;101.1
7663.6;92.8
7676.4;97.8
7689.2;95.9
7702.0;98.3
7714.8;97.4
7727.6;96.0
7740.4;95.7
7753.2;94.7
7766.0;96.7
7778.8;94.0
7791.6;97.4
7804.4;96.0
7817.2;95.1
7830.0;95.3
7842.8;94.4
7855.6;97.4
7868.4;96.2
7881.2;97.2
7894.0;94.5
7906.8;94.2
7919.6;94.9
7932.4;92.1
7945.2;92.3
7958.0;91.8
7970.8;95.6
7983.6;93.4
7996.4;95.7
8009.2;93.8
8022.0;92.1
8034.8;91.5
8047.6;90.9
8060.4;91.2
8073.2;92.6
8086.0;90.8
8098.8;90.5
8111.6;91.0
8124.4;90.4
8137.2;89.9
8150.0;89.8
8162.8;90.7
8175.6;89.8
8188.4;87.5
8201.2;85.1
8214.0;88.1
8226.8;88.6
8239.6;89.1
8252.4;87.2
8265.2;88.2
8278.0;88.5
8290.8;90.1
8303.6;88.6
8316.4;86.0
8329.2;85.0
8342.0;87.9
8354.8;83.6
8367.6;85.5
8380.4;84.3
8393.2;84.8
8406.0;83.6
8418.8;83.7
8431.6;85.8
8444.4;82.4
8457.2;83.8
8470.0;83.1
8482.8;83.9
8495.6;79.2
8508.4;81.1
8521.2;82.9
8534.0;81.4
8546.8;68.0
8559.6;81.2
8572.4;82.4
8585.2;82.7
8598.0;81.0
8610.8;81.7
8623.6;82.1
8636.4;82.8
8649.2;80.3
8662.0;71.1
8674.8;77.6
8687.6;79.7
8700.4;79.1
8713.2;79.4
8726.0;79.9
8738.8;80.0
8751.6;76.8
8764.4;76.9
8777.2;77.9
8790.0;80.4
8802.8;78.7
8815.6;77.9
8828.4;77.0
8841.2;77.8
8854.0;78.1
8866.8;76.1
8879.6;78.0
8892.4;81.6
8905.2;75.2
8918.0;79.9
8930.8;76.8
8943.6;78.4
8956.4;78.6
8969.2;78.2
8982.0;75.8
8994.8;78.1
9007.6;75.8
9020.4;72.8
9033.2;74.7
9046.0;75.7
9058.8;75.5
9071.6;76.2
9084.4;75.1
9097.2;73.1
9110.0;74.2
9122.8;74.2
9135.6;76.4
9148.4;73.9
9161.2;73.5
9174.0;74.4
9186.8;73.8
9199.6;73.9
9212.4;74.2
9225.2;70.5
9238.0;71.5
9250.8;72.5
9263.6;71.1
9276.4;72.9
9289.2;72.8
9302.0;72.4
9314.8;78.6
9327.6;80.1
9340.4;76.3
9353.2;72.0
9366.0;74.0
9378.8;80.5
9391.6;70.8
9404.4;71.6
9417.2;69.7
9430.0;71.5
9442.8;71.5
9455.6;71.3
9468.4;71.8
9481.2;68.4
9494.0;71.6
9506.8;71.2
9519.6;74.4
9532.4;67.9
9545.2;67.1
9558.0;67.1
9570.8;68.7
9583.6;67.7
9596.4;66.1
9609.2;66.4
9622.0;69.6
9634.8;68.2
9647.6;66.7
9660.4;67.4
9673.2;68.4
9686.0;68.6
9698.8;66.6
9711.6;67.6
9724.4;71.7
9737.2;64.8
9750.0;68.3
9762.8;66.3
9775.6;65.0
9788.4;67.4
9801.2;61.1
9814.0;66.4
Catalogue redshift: 0.00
